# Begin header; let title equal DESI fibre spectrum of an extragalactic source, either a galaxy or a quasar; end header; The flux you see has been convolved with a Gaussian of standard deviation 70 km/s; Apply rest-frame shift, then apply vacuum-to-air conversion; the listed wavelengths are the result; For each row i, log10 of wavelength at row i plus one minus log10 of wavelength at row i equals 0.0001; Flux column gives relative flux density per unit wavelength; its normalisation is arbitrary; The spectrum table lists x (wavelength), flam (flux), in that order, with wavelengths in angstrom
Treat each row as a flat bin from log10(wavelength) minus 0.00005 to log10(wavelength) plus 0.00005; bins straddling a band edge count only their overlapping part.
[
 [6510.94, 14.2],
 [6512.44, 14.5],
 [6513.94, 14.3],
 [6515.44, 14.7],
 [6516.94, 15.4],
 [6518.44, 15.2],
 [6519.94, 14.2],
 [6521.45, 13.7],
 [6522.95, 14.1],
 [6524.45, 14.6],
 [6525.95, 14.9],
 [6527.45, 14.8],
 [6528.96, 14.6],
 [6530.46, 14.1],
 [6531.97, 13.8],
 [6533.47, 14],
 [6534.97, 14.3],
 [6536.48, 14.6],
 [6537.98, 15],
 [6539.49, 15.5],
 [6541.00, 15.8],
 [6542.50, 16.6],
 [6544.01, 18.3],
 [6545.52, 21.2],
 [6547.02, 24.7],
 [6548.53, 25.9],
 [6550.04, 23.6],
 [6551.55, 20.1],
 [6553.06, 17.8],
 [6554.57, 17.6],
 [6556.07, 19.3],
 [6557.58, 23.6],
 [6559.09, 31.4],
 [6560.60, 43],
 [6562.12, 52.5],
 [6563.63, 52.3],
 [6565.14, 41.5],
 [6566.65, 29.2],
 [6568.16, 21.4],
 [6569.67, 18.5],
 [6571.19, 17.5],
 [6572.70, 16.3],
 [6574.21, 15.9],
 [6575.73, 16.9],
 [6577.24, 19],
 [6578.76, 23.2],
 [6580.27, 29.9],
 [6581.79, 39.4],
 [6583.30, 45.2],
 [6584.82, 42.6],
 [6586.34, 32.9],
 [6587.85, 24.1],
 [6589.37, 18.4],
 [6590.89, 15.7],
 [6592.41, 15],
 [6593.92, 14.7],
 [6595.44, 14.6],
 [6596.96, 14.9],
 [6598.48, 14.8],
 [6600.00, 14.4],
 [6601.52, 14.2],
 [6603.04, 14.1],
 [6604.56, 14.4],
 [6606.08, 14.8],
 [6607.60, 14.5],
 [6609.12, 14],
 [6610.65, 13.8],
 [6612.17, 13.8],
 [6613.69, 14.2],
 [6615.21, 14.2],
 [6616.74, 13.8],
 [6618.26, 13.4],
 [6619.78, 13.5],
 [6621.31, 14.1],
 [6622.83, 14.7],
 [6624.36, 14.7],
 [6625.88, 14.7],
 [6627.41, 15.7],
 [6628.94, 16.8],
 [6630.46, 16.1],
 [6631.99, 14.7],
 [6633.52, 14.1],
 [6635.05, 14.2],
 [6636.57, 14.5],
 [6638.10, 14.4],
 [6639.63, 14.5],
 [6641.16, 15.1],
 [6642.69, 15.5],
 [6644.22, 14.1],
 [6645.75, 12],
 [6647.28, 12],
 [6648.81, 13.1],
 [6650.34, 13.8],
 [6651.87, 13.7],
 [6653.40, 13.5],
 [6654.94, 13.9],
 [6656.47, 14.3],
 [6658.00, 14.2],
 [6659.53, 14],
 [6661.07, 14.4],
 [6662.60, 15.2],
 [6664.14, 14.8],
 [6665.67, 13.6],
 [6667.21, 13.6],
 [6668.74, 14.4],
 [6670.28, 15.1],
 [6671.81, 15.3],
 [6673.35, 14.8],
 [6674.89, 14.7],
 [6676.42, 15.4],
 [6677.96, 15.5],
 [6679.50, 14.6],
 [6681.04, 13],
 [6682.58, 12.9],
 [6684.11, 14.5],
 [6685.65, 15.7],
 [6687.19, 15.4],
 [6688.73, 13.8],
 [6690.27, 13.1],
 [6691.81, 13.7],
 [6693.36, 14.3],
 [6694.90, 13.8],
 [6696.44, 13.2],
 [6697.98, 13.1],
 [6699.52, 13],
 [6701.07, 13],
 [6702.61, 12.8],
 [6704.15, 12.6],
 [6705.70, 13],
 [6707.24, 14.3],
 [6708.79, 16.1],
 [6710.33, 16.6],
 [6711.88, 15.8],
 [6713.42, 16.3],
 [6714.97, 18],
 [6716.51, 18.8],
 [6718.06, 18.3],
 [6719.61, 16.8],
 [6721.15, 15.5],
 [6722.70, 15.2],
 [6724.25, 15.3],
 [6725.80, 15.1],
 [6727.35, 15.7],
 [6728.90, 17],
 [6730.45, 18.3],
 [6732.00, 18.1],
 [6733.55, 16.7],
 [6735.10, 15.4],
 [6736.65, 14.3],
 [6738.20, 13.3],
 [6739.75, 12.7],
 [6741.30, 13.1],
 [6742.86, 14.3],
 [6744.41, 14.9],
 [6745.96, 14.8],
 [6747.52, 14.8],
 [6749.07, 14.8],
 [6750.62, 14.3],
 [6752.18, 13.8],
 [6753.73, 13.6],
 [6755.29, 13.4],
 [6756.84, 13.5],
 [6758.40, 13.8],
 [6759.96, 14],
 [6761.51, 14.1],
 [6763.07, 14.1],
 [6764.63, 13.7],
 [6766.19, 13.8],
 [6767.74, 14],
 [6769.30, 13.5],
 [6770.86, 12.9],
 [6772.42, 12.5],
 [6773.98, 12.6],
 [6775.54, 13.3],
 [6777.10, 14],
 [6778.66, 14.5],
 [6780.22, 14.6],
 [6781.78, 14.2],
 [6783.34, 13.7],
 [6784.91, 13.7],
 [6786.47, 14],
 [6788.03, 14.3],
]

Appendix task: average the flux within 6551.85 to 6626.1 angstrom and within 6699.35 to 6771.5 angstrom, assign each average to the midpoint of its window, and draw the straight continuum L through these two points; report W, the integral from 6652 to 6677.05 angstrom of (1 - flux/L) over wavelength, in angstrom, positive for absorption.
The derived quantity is 5.06 angstrom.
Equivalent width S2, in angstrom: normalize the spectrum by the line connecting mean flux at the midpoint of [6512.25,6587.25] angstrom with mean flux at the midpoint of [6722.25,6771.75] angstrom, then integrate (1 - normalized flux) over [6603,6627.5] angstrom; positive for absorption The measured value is 6.8 angstrom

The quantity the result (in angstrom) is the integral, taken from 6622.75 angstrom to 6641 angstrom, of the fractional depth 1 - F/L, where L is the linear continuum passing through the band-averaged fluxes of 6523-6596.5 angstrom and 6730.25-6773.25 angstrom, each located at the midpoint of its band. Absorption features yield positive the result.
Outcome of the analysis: 4.3 angstrom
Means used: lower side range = 22.7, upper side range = 14.2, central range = 14.9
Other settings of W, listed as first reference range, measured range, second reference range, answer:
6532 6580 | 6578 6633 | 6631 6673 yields 1.0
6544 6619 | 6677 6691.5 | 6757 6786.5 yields 2.8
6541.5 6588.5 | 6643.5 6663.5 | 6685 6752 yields 6.3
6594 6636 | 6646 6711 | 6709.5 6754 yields 4.4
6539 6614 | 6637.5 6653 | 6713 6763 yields 4.5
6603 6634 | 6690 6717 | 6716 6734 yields 2.9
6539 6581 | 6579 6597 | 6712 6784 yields -2.1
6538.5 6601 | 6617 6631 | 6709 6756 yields 4.3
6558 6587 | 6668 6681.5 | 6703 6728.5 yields 3.6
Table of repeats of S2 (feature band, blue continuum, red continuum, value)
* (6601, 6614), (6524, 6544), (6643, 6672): 0.14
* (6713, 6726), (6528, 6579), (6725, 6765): -0.79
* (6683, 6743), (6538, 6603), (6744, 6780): 4.79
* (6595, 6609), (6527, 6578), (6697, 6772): 3.92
